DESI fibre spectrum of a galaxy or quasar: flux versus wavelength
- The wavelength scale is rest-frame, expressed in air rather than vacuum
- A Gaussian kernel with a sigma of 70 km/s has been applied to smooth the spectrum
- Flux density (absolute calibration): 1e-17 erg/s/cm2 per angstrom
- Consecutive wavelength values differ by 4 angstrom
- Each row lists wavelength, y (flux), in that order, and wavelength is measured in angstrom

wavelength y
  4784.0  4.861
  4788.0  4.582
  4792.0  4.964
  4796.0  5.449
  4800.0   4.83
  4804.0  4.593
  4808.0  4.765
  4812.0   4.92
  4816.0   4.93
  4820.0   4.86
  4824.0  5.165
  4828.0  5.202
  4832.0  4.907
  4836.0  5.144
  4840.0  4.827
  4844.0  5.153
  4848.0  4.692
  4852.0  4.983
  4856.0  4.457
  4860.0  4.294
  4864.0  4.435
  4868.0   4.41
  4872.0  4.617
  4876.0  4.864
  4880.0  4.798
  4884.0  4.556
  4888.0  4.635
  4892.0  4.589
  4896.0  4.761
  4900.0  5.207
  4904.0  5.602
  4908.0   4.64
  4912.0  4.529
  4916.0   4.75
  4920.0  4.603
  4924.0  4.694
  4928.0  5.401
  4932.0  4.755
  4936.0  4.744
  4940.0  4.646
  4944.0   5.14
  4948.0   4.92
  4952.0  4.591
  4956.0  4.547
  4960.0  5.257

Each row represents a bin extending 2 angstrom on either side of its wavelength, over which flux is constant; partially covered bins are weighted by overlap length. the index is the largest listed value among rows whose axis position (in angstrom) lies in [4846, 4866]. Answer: 4.983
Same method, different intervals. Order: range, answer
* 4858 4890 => 4.864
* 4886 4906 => 5.602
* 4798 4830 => 5.202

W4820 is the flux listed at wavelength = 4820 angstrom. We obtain 4.86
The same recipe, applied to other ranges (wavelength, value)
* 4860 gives 4.294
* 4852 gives 4.983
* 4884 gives 4.556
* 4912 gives 4.529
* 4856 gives 4.457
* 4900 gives 5.207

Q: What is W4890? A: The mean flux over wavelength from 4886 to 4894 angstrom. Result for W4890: 4.61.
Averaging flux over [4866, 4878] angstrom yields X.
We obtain 4.63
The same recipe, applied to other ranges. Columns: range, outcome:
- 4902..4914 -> 4.92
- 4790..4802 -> 5.08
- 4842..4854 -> 4.94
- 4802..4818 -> 4.8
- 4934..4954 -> 4.81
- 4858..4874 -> 4.44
